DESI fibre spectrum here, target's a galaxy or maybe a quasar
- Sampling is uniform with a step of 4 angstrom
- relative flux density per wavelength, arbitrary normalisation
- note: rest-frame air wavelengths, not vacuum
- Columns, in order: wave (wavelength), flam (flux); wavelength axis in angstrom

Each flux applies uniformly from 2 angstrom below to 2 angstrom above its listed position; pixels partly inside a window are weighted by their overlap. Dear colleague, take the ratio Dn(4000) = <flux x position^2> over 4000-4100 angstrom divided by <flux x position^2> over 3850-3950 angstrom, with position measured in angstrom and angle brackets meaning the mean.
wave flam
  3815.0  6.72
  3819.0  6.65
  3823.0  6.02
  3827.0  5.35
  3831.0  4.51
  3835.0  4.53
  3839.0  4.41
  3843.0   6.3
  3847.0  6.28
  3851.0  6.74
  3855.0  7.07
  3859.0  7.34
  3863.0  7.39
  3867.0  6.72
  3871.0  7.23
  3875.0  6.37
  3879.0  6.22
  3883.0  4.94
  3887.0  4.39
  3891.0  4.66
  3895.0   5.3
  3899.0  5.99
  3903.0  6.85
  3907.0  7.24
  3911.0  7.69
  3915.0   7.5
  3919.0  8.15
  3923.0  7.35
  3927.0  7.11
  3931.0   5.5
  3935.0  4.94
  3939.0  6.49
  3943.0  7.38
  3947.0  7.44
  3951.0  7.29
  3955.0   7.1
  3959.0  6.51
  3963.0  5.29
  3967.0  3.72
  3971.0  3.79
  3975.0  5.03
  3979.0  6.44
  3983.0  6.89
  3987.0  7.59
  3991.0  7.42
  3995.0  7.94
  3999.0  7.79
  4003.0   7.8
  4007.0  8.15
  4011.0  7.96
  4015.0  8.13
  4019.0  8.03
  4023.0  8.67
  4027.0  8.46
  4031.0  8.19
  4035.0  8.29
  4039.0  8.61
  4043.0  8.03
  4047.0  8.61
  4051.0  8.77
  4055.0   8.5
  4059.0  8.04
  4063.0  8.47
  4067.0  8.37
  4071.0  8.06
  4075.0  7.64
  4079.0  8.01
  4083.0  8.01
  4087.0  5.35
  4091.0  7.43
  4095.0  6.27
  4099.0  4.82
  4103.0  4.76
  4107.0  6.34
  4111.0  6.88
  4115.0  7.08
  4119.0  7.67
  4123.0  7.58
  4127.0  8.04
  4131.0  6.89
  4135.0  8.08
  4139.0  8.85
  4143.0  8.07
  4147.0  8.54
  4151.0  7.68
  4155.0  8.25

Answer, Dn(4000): 1.30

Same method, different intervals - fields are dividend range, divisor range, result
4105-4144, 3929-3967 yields 1.31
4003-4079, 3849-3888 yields 1.39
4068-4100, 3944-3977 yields 1.29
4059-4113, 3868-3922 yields 1.21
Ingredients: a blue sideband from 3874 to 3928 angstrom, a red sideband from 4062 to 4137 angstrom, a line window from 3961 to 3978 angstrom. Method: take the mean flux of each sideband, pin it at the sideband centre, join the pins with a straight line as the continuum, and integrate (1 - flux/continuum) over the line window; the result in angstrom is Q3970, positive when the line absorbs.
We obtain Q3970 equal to 5.3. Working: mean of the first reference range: 6.4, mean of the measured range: 4.57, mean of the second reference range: 7.13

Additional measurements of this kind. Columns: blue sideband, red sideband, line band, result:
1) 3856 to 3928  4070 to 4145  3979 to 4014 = -4.0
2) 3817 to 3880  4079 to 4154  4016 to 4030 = -3.1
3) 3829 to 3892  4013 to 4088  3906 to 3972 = 3.0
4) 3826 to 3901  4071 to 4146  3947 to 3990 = 2.4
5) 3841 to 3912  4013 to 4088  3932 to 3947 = 1.4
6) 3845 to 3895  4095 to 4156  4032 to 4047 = -3.1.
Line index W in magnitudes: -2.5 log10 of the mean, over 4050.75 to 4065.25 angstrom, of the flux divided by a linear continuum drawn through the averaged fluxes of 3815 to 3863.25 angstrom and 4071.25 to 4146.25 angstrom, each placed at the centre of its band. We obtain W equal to -0.21 mag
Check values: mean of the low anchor 6.03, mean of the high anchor 7.14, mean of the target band 8.4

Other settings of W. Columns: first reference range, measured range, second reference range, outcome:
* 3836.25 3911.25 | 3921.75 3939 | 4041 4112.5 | 0.06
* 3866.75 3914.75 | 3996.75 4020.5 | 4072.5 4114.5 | -0.24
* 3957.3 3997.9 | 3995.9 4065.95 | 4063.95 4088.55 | -0.19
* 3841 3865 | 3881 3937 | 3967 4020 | 0.11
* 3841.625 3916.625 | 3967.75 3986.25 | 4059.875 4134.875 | 0.21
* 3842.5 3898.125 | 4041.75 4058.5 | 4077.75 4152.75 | -0.22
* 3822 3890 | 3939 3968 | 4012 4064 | 0.12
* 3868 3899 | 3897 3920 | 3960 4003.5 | -0.23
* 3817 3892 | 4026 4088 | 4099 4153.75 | -0.16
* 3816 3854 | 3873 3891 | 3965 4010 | 0.11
